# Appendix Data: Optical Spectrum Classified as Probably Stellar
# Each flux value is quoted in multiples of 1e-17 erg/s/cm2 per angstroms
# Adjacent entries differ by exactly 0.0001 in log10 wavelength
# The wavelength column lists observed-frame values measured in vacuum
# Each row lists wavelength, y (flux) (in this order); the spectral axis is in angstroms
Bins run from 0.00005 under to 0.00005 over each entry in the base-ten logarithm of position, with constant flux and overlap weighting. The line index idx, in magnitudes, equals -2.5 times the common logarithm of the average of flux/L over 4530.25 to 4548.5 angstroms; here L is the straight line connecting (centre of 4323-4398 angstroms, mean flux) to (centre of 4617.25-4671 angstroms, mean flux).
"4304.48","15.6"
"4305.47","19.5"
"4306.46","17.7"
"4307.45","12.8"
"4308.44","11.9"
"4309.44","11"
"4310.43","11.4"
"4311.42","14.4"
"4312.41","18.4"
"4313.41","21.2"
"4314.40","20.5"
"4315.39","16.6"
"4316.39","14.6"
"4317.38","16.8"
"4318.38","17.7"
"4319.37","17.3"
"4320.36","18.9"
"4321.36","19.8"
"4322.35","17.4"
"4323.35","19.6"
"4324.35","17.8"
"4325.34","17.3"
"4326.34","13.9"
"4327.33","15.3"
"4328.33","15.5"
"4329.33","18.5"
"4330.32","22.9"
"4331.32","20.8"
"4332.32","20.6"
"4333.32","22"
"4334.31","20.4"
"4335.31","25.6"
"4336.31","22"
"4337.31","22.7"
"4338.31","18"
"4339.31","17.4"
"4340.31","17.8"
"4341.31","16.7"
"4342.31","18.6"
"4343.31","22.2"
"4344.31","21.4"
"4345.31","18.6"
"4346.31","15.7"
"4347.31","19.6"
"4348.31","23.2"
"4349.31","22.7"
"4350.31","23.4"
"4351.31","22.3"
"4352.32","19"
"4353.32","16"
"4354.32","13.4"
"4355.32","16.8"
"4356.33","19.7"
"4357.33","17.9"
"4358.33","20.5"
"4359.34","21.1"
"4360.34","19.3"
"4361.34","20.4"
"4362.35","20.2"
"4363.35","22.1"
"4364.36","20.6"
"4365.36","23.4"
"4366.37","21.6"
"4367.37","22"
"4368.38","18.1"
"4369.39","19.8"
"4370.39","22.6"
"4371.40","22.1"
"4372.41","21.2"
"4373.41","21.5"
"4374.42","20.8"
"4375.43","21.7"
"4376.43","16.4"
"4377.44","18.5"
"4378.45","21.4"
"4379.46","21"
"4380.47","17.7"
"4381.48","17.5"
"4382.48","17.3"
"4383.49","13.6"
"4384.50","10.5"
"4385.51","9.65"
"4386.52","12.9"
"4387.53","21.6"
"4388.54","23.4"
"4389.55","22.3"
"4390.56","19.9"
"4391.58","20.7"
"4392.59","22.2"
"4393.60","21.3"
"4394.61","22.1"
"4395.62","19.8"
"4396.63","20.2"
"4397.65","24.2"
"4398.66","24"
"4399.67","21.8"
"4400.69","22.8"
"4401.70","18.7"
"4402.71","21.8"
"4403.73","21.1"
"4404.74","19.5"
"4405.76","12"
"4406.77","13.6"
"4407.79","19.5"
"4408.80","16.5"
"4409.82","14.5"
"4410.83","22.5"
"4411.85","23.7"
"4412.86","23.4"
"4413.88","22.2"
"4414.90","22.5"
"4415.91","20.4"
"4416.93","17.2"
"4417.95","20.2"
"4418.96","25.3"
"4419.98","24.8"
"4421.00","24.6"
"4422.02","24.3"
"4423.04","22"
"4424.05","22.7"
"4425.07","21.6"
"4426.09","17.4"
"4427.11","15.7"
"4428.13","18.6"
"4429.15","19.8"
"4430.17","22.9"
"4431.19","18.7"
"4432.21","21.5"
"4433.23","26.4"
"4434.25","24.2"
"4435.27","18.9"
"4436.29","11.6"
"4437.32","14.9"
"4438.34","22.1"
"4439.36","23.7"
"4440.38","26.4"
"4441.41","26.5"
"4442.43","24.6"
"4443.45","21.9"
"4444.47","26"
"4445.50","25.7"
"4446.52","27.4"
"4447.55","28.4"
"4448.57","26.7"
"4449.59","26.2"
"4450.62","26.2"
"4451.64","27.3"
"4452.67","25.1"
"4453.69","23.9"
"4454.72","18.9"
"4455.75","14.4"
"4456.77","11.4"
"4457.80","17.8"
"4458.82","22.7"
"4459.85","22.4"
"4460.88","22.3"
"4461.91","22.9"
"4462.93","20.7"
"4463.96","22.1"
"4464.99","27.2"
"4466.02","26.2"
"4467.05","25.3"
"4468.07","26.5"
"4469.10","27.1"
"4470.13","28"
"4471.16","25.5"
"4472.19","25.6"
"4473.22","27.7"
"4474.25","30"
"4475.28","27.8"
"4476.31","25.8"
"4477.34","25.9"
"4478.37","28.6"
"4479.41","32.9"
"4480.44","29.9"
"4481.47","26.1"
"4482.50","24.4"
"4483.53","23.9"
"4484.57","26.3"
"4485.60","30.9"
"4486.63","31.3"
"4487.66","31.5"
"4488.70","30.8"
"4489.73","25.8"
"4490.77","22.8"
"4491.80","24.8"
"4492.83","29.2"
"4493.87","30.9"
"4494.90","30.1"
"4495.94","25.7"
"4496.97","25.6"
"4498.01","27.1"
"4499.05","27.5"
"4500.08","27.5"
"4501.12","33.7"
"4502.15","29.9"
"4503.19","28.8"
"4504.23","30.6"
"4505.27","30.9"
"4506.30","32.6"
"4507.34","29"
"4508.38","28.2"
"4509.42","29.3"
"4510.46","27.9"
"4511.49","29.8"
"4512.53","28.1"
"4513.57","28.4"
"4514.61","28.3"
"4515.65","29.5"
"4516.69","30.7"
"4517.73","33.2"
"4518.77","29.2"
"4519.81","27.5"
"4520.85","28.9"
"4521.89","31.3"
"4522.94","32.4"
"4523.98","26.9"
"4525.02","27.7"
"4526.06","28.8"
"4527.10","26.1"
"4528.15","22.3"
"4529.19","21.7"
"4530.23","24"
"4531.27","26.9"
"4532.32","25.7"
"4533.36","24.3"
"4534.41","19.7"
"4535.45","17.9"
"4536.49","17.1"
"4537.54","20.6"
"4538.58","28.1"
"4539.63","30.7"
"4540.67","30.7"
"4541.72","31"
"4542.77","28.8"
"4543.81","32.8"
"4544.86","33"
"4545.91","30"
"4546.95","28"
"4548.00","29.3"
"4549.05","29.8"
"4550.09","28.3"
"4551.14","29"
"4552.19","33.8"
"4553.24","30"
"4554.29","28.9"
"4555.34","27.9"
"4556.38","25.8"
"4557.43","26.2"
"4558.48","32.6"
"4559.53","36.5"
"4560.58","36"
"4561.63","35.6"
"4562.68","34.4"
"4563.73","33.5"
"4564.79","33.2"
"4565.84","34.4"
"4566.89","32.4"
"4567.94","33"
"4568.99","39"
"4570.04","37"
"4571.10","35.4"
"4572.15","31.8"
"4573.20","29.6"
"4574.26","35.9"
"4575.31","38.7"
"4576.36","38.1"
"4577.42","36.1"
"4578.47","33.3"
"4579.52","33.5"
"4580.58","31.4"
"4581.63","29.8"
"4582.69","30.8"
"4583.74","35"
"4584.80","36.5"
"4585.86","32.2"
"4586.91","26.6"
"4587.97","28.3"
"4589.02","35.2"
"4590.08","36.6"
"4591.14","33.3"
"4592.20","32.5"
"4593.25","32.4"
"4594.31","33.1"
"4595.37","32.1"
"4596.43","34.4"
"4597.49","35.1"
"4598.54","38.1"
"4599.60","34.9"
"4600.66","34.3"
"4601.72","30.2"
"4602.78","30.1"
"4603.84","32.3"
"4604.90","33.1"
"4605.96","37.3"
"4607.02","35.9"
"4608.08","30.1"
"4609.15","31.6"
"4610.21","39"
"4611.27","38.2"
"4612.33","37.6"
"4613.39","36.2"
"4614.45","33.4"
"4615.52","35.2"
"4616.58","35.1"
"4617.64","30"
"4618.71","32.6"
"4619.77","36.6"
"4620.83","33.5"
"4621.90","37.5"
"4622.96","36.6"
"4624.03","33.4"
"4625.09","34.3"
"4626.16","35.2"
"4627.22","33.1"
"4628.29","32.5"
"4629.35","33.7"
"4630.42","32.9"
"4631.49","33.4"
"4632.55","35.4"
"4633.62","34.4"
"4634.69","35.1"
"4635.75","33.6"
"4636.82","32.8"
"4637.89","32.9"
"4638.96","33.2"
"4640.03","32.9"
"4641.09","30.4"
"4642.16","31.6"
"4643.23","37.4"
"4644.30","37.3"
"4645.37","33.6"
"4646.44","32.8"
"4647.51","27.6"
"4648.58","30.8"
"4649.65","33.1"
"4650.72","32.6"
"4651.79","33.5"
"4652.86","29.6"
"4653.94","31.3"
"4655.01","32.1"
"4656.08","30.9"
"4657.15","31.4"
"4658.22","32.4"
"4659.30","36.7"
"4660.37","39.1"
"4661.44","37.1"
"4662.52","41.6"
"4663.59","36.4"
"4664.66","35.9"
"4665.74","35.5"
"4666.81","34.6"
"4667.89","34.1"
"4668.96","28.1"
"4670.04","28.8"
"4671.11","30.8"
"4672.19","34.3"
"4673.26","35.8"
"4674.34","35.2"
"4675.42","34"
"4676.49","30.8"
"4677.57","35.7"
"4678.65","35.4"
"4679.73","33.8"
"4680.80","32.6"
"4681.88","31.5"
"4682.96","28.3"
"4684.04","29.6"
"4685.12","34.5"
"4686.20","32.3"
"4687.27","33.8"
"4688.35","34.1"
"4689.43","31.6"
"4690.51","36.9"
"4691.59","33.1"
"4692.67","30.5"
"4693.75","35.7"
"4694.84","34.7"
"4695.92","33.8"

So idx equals 0.07 mag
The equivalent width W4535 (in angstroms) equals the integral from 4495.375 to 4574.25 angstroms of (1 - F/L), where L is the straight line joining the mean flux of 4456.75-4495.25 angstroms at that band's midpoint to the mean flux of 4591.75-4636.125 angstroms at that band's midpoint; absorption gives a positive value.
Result 0.8 angstroms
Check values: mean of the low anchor 26.3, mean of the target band 29.4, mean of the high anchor 34.2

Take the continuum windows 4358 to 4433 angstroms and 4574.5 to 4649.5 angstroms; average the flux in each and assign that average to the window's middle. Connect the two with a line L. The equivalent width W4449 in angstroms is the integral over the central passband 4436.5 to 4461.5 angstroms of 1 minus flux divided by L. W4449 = 0.65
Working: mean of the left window 20.2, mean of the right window 33.8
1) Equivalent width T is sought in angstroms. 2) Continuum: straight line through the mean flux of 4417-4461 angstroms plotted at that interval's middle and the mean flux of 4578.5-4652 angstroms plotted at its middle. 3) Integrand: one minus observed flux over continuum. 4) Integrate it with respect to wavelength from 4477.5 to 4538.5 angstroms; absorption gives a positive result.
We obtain -2.5 angstroms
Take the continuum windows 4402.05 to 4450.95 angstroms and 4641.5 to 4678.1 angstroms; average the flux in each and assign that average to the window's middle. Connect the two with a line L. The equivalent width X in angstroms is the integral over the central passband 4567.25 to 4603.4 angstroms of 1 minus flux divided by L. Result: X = -4.7 angstroms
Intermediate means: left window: 21.6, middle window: 33.6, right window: 33.6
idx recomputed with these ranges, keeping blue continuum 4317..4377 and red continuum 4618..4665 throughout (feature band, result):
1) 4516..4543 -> 0.07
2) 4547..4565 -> -0.05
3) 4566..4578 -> -0.15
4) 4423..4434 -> 0.14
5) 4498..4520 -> -0.08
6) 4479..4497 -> -0.06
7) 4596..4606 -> -0.06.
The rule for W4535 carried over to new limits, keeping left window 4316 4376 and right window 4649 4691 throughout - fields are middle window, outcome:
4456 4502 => -1.7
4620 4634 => -1.2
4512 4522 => -0.9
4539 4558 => -0.9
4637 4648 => -0.2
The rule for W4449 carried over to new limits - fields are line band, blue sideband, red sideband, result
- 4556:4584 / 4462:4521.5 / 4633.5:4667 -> -2.6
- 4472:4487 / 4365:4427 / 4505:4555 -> -1.7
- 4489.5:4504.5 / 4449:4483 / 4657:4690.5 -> -1.1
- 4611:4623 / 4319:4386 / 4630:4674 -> -1.2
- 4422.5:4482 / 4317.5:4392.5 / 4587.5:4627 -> 3.7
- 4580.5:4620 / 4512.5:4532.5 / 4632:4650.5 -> -2.8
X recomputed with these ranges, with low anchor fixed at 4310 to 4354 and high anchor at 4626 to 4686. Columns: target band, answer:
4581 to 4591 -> -0.7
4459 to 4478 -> -0.3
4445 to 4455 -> -0.6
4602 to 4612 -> -0.9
